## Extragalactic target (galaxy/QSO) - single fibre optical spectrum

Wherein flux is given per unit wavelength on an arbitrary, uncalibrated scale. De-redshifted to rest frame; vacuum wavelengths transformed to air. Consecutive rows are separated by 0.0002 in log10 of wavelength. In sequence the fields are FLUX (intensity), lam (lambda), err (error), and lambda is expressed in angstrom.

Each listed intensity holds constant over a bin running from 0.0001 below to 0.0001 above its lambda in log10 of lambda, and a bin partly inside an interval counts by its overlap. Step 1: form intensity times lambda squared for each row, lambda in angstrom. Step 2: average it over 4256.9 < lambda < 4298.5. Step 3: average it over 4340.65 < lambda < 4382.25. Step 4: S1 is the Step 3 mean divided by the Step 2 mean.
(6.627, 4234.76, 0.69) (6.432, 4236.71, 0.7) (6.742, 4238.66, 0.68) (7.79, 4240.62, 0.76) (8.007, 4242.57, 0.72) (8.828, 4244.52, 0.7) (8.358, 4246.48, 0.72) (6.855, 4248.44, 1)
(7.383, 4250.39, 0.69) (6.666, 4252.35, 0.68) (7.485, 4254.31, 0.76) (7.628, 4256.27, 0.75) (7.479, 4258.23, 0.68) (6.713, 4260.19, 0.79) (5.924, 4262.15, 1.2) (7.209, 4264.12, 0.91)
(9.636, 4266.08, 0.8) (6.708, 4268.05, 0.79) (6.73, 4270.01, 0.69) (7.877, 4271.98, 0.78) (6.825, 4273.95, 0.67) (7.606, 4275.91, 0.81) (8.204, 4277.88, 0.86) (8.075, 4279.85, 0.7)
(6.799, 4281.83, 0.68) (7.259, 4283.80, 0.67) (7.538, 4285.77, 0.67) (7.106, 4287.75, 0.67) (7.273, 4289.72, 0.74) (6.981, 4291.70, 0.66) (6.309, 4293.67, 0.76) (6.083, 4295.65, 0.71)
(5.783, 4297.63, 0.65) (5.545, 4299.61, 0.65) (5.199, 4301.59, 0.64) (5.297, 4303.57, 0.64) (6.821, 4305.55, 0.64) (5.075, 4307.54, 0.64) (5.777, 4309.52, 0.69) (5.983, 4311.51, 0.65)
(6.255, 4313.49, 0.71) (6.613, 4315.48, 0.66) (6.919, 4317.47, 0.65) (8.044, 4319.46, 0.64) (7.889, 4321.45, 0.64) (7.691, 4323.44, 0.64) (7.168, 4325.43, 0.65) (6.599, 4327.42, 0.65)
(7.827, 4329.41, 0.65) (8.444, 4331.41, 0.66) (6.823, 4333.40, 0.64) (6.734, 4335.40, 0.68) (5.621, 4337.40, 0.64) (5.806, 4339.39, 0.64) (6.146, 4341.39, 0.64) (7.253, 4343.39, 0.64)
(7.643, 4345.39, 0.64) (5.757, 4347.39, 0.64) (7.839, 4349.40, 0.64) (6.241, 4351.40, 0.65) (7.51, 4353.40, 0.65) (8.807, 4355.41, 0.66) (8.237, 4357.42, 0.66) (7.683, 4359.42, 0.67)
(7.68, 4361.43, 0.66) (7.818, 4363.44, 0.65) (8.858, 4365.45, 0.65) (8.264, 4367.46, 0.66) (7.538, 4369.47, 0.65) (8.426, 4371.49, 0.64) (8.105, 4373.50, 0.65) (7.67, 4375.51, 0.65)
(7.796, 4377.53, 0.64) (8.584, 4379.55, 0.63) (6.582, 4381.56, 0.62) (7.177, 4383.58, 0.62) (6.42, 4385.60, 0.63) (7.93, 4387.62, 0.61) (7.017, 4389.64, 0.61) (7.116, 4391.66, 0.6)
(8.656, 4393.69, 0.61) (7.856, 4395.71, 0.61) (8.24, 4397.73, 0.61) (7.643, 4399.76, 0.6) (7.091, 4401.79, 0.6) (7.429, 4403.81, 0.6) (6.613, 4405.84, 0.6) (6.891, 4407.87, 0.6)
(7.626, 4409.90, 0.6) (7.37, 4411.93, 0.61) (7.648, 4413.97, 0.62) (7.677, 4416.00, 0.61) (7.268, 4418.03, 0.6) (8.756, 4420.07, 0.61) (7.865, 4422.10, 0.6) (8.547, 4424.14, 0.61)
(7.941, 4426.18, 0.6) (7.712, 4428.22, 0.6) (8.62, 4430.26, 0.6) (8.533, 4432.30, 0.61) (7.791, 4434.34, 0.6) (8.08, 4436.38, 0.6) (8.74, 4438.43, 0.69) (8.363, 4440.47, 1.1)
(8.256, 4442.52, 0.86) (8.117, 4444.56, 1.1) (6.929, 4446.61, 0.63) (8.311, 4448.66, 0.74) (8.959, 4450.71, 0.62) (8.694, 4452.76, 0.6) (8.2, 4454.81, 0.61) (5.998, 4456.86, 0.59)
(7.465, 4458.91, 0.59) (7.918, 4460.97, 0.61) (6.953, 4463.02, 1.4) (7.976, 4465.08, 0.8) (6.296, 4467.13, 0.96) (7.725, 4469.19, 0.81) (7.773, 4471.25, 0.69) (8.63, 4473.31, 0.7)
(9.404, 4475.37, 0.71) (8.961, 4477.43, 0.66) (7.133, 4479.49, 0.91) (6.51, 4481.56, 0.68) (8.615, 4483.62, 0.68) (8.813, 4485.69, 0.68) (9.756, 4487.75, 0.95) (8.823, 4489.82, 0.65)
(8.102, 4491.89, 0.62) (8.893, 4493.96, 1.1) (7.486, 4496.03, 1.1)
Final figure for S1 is 1.11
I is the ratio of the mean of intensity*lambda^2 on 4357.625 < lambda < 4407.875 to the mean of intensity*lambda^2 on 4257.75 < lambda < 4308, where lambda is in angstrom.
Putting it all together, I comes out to 1.17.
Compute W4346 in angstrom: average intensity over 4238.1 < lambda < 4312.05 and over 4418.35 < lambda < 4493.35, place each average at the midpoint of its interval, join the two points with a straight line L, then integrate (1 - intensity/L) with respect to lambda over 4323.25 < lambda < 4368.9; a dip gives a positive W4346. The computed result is 0.6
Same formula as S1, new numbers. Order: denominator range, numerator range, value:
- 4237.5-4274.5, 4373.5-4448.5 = 1.12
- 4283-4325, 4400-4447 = 1.26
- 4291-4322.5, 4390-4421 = 1.26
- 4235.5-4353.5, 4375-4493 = 1.20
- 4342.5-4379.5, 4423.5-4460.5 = 1.08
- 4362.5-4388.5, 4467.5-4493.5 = 1.12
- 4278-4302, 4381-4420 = 1.16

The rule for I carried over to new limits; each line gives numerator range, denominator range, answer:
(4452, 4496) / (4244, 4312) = 1.27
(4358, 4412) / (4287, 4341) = 1.20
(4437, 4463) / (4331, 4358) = 1.19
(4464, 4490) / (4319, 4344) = 1.24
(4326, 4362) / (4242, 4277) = 1.00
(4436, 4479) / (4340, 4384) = 1.09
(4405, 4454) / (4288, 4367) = 1.21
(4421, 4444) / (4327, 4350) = 1.25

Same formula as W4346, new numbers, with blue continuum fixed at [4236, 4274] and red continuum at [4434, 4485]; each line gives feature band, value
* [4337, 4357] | 1.8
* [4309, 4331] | 1.5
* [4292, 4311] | 4.3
